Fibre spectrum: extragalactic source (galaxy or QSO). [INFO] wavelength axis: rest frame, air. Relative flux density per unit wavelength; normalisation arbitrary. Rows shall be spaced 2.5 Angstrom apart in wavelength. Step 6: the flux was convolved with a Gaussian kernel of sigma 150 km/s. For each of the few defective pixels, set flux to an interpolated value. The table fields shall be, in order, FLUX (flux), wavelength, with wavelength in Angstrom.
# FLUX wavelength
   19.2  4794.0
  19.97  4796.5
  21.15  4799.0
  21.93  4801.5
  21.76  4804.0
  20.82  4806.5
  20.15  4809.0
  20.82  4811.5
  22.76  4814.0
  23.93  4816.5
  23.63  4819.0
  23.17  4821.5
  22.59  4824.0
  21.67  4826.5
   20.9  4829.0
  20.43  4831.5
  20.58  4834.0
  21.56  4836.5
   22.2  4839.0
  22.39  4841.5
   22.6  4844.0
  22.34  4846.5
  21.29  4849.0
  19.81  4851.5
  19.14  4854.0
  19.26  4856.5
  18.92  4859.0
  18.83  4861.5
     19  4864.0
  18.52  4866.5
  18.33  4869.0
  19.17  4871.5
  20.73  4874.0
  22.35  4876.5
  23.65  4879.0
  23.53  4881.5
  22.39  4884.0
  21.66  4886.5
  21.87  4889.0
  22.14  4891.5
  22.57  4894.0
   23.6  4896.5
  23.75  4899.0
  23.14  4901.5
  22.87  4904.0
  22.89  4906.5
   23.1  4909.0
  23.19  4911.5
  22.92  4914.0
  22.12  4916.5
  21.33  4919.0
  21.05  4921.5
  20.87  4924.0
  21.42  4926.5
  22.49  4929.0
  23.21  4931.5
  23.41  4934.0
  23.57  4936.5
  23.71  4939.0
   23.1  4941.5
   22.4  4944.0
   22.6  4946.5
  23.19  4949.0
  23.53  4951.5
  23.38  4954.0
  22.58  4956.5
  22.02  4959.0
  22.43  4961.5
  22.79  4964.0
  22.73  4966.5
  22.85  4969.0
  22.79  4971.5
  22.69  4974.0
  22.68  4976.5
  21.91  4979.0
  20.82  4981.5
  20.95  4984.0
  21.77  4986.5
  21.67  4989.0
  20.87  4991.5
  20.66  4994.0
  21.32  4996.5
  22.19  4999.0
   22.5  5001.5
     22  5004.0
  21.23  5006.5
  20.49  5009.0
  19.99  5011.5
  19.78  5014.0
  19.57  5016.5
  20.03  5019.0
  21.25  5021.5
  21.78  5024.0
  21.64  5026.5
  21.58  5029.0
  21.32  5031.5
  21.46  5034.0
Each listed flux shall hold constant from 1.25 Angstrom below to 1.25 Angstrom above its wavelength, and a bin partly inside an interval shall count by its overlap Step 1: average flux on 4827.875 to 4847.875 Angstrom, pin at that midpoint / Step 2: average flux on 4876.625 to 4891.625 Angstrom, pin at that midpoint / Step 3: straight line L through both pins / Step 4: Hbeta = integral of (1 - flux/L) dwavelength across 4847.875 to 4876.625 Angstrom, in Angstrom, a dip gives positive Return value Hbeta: 3.4 Angstrom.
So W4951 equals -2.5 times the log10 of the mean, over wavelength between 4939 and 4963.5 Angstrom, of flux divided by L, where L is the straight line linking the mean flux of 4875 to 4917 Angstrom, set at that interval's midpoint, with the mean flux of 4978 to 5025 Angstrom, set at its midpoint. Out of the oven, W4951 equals -0.05 mag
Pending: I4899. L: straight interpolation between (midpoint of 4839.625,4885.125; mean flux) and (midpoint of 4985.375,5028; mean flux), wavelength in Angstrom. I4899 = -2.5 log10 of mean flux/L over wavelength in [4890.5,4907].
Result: -0.11 mag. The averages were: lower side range 20.7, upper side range 21.1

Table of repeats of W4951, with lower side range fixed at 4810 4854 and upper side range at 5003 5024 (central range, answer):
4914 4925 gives -0.01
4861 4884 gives 0.05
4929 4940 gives -0.11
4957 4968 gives -0.08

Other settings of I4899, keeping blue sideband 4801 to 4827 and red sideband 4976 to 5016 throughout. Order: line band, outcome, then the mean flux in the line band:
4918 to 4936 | -0.02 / 22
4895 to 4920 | -0.06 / 22.9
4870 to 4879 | 0.04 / 21.1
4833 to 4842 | 0.02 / 21.7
